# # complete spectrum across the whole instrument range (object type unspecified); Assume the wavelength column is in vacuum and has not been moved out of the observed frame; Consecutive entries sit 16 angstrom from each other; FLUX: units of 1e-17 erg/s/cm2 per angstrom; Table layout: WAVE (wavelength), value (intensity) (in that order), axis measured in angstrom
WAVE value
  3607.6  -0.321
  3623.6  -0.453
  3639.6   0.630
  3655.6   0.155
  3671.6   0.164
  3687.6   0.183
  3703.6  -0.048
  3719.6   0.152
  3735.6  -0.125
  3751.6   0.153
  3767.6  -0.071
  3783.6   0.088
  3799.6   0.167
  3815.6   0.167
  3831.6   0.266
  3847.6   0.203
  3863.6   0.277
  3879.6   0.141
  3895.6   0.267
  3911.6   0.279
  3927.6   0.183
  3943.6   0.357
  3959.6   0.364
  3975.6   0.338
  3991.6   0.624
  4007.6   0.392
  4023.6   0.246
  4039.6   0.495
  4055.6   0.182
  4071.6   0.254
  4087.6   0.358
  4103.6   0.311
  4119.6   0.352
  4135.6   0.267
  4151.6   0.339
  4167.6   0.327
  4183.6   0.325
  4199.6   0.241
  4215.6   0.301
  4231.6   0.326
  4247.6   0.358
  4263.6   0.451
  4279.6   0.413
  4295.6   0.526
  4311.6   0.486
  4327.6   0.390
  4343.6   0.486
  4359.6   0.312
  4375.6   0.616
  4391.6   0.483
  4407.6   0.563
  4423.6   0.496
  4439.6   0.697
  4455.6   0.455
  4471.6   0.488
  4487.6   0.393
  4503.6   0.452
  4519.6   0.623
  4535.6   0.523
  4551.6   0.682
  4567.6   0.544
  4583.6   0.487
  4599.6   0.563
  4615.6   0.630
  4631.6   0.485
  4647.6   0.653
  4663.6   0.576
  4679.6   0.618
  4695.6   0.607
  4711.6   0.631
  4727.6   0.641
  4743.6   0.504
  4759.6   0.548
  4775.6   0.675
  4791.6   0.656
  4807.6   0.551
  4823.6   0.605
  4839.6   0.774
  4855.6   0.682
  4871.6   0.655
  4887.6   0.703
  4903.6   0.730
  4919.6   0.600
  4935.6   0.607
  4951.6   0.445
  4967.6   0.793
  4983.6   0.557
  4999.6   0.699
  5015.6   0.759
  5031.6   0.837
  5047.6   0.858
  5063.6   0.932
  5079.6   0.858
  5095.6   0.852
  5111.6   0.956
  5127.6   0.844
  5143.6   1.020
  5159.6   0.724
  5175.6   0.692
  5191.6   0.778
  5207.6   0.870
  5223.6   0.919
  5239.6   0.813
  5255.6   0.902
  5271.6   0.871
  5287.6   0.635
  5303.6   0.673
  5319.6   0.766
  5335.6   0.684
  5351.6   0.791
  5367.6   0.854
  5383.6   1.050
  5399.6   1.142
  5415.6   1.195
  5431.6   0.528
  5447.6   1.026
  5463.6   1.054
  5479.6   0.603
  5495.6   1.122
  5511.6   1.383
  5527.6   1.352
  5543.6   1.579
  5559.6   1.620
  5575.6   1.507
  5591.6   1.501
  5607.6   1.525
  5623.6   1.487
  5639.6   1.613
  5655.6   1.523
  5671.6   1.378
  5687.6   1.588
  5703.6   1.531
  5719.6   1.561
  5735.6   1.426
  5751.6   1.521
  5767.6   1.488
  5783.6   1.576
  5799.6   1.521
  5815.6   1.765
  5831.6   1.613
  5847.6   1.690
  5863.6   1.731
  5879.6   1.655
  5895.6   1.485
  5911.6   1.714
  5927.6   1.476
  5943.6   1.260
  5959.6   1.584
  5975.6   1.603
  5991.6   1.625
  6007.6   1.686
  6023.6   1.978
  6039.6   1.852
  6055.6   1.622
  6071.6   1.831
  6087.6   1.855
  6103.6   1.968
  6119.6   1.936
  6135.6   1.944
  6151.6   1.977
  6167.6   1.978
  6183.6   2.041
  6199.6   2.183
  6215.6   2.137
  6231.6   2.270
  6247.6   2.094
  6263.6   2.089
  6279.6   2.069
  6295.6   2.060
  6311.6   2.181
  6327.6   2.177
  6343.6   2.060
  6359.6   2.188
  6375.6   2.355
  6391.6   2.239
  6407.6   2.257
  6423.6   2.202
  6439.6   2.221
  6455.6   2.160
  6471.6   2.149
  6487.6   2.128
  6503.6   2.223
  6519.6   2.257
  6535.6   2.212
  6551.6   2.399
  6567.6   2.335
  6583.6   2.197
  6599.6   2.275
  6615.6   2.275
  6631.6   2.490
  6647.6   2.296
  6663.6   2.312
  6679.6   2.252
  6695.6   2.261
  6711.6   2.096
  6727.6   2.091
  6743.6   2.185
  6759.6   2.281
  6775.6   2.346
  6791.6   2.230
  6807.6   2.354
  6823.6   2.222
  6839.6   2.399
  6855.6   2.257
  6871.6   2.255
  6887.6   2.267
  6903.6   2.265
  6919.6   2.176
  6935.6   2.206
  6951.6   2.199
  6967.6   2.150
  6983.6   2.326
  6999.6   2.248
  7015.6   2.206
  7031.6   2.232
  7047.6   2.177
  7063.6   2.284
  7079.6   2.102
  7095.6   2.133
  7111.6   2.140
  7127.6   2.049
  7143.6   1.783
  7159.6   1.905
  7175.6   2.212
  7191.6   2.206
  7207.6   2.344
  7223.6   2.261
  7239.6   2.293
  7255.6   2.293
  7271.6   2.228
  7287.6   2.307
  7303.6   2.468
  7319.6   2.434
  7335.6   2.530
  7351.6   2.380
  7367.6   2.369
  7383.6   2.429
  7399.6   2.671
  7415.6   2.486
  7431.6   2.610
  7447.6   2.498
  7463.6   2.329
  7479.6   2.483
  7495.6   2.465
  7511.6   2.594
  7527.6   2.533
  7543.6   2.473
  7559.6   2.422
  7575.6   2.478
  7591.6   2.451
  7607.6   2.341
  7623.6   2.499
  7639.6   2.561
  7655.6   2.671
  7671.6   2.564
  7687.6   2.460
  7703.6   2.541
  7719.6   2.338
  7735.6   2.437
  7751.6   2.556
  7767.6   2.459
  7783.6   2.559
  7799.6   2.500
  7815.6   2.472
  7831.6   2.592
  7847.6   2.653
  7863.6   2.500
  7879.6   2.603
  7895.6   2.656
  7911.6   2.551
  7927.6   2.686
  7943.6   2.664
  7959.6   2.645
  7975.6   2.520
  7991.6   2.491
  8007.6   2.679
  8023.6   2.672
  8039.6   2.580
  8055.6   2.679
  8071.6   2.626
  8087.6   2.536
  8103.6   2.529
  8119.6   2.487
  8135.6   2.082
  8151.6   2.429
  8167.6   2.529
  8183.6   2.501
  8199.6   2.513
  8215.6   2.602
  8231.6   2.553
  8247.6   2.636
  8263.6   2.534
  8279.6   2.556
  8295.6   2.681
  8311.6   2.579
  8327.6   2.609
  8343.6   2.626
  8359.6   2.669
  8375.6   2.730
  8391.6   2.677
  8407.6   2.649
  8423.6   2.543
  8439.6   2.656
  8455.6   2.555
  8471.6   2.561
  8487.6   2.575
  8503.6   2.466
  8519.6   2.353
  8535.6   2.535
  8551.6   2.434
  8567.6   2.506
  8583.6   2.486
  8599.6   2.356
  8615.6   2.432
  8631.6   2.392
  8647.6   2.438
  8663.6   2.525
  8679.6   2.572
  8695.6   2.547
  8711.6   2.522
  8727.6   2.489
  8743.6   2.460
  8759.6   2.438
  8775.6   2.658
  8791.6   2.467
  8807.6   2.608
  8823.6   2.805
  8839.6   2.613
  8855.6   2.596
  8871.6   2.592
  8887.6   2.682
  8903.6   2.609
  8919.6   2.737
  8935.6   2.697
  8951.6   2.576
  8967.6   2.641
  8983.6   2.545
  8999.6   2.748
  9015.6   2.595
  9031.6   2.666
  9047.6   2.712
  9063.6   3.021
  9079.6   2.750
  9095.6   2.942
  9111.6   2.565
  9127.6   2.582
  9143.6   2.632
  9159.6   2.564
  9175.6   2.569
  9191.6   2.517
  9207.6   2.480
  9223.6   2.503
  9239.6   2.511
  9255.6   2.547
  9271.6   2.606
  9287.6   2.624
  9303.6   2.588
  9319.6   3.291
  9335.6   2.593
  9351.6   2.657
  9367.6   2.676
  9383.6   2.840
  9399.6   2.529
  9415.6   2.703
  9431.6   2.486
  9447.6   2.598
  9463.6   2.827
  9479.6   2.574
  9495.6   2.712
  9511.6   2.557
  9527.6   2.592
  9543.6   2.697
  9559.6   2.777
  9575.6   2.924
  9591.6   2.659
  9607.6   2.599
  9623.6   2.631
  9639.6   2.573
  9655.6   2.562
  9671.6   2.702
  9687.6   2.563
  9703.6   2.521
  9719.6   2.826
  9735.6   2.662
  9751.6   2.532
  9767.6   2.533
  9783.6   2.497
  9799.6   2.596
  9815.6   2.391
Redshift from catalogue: 0.38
